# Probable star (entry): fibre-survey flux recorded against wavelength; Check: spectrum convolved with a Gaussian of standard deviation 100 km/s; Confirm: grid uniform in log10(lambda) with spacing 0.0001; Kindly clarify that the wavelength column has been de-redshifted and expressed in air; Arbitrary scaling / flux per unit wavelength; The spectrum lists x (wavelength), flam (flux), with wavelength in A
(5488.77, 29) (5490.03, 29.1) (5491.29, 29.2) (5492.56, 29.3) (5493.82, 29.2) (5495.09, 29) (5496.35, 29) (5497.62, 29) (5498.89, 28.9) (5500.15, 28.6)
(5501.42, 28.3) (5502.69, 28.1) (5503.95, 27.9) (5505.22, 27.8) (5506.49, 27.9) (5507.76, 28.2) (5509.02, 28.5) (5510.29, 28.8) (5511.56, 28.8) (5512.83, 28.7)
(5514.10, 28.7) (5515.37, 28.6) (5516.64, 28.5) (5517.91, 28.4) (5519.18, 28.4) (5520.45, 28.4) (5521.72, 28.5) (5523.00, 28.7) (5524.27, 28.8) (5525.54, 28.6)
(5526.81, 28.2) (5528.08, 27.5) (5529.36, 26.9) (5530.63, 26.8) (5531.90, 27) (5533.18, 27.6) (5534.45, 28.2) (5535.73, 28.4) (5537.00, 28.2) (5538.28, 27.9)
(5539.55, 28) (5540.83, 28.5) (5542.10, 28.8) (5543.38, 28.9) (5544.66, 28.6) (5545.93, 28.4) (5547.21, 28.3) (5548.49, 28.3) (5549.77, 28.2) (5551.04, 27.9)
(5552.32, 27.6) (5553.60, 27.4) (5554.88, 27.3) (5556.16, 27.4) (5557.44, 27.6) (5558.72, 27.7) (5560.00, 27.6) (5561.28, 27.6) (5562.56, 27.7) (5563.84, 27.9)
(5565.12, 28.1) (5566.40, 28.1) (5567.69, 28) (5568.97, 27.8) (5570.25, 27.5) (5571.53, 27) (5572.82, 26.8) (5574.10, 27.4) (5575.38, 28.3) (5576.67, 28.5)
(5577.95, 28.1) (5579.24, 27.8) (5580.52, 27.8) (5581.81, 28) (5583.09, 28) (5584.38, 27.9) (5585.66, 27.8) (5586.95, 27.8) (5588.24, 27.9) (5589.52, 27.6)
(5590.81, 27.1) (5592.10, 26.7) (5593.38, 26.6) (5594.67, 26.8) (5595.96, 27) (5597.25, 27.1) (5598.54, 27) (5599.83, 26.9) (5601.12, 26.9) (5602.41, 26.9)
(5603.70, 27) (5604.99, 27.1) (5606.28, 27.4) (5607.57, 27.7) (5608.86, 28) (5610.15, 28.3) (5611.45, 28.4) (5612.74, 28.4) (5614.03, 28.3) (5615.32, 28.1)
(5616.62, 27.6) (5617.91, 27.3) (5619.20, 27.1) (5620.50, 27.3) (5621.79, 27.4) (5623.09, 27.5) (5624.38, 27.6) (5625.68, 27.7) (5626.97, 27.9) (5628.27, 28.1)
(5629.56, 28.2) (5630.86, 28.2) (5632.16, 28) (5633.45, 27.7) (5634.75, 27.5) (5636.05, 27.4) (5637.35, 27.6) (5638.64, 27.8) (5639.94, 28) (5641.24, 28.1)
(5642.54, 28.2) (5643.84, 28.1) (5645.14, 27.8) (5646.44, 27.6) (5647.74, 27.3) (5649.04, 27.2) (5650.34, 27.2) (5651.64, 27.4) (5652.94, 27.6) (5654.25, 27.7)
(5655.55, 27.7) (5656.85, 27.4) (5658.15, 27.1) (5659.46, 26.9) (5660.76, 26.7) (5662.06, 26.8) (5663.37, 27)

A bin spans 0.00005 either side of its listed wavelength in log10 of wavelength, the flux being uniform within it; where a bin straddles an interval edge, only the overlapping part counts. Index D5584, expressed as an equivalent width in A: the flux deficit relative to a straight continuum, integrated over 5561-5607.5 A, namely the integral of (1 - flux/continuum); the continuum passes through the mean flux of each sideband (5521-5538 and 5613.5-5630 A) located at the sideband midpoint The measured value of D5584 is 0.5 A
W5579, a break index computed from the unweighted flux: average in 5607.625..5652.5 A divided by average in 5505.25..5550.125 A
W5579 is 0.98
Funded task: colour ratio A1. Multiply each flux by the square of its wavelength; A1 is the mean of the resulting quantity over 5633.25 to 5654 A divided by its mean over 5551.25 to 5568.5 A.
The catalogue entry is 1.03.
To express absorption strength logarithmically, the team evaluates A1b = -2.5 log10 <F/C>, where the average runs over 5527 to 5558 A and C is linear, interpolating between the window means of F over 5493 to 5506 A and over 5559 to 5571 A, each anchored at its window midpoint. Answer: 0.01 mag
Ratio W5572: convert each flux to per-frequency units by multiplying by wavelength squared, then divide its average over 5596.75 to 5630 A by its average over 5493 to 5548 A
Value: 1.0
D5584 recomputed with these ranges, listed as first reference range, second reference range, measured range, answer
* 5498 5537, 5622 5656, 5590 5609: 0.57 A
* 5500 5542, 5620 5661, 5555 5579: 0.22 A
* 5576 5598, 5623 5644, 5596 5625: 0.22 A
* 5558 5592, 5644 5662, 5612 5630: -0.15 A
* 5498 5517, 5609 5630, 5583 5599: 0.38 A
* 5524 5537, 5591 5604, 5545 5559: -0.17 A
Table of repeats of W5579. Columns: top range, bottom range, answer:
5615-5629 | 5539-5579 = 0.99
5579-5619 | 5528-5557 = 0.99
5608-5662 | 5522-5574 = 0.99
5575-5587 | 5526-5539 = 1.01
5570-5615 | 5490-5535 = 0.97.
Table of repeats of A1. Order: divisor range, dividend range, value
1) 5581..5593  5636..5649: 1.03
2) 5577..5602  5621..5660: 1.03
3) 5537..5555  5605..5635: 1.01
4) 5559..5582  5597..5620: 1.01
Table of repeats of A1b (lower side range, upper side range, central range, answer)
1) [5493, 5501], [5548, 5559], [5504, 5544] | 0.00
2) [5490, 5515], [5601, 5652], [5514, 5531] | 0.01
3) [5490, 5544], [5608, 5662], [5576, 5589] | 0.00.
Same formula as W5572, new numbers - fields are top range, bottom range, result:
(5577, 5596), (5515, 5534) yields 1.00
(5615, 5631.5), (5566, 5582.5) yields 1.01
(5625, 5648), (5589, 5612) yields 1.04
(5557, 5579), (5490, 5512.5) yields 0.99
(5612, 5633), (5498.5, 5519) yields 1.02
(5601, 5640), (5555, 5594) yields 1.02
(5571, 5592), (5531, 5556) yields 1.00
